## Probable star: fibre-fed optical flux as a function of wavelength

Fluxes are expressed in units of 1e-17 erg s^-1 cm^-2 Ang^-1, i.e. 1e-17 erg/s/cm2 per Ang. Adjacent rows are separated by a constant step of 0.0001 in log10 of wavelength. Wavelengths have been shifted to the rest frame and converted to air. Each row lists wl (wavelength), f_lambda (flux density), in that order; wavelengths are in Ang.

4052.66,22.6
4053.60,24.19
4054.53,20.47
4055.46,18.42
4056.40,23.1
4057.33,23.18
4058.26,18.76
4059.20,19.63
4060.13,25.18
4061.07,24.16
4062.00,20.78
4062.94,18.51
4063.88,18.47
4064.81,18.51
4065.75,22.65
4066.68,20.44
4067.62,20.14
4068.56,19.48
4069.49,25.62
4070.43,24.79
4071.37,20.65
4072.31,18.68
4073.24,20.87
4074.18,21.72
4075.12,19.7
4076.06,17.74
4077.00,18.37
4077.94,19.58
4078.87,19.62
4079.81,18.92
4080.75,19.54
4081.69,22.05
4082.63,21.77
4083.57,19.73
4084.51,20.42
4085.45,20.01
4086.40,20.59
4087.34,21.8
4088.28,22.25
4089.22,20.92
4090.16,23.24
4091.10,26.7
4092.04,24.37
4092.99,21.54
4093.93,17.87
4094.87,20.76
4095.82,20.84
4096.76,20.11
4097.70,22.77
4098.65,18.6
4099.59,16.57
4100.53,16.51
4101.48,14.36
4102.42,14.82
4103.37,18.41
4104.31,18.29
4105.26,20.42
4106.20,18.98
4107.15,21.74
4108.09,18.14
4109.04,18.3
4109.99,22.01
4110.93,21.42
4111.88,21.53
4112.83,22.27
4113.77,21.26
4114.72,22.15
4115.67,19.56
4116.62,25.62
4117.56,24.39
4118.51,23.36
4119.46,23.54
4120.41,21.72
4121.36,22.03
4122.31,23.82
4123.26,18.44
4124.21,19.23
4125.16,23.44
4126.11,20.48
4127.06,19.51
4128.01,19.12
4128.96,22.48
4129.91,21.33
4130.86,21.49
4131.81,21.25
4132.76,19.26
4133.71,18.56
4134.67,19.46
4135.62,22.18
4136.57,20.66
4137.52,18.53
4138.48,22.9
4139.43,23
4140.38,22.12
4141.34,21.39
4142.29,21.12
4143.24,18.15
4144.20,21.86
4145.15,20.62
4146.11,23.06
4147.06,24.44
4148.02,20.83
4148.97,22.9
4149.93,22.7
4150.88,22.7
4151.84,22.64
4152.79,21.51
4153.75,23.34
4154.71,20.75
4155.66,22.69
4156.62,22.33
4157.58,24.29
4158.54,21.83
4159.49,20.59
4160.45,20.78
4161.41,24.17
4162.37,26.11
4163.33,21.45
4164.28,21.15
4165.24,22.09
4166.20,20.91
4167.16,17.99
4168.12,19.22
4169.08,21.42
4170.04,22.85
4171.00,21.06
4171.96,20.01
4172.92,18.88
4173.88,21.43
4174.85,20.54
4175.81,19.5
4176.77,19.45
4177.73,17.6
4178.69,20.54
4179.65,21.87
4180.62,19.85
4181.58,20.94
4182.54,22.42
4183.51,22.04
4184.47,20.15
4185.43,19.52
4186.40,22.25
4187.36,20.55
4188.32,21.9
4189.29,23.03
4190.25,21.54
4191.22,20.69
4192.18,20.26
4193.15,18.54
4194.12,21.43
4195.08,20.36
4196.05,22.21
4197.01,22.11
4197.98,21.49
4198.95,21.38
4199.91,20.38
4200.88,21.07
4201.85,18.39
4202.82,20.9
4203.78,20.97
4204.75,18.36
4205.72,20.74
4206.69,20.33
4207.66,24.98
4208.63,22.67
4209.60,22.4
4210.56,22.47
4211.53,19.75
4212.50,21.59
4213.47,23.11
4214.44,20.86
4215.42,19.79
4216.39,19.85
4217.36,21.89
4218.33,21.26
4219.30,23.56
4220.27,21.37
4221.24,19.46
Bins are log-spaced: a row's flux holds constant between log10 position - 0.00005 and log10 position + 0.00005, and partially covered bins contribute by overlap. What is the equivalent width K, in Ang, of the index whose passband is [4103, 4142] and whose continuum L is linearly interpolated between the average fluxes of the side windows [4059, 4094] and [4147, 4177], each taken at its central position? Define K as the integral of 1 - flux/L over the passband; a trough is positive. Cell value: 0.5 Ang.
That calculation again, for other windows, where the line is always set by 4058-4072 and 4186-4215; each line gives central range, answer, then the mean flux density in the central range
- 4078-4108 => 1.52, 20.1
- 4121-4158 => -0.43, 21.4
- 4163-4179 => 0.65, 20.4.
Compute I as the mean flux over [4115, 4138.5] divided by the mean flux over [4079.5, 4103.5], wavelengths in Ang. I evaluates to 1.1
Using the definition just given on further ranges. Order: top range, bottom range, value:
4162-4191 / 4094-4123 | 1.02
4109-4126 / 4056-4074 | 1.03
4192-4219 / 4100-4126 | 1.02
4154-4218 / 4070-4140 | 1.02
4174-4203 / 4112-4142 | 0.97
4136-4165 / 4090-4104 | 1.12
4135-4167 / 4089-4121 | 1.06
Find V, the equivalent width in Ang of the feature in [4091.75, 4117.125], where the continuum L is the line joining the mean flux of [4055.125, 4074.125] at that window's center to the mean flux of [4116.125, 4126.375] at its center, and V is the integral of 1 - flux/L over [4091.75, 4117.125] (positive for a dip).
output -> 2.4 Ang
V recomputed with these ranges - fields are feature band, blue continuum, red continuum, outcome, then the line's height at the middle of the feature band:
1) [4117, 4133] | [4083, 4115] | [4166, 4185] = -0.94 Ang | 20.3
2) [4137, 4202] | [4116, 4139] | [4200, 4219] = -0.19 Ang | 21.2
